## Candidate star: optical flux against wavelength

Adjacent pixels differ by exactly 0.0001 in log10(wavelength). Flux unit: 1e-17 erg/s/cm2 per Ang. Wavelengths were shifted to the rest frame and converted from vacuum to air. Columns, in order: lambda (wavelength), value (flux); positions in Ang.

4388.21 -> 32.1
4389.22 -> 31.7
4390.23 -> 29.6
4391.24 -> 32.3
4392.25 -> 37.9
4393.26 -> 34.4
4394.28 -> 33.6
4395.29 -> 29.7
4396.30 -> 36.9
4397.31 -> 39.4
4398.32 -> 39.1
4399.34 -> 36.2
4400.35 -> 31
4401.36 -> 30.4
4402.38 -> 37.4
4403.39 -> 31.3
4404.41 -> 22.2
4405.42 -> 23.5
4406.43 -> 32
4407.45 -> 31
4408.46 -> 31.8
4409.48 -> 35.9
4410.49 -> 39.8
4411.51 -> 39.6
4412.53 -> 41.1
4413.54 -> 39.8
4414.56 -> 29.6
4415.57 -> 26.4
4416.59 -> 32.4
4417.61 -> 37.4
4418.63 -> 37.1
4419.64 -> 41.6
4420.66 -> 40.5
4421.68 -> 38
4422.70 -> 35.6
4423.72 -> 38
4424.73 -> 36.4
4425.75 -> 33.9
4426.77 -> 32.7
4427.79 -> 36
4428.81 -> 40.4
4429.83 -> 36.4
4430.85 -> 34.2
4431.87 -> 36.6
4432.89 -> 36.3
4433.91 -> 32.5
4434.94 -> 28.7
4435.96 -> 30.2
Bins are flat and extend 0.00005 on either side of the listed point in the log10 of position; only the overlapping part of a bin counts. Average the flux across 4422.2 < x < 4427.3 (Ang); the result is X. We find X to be 35.4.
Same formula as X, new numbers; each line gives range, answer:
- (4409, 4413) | 39.1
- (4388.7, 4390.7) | 30.7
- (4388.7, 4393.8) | 33.2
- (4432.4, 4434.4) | 34.4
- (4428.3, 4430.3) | 38.4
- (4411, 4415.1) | 37.4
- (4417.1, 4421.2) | 39.1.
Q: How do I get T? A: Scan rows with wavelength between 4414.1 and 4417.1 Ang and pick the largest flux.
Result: 32.4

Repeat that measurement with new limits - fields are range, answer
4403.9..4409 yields 32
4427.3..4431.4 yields 40.4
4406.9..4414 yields 41.1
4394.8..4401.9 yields 39.4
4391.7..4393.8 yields 37.9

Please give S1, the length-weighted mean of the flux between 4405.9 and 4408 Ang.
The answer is 31.5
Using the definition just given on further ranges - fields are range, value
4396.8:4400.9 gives 36.4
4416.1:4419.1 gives 35.6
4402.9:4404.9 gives 26.7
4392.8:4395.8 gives 32.5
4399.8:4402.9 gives 33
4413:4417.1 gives 32.2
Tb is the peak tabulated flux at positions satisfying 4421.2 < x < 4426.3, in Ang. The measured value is 38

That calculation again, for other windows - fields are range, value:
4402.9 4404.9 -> 31.3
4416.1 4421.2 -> 41.6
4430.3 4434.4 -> 36.6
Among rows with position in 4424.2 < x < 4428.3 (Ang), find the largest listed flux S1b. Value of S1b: 36.4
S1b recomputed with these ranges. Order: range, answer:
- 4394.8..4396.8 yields 36.9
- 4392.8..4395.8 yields 34.4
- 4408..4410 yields 35.9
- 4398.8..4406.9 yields 37.4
